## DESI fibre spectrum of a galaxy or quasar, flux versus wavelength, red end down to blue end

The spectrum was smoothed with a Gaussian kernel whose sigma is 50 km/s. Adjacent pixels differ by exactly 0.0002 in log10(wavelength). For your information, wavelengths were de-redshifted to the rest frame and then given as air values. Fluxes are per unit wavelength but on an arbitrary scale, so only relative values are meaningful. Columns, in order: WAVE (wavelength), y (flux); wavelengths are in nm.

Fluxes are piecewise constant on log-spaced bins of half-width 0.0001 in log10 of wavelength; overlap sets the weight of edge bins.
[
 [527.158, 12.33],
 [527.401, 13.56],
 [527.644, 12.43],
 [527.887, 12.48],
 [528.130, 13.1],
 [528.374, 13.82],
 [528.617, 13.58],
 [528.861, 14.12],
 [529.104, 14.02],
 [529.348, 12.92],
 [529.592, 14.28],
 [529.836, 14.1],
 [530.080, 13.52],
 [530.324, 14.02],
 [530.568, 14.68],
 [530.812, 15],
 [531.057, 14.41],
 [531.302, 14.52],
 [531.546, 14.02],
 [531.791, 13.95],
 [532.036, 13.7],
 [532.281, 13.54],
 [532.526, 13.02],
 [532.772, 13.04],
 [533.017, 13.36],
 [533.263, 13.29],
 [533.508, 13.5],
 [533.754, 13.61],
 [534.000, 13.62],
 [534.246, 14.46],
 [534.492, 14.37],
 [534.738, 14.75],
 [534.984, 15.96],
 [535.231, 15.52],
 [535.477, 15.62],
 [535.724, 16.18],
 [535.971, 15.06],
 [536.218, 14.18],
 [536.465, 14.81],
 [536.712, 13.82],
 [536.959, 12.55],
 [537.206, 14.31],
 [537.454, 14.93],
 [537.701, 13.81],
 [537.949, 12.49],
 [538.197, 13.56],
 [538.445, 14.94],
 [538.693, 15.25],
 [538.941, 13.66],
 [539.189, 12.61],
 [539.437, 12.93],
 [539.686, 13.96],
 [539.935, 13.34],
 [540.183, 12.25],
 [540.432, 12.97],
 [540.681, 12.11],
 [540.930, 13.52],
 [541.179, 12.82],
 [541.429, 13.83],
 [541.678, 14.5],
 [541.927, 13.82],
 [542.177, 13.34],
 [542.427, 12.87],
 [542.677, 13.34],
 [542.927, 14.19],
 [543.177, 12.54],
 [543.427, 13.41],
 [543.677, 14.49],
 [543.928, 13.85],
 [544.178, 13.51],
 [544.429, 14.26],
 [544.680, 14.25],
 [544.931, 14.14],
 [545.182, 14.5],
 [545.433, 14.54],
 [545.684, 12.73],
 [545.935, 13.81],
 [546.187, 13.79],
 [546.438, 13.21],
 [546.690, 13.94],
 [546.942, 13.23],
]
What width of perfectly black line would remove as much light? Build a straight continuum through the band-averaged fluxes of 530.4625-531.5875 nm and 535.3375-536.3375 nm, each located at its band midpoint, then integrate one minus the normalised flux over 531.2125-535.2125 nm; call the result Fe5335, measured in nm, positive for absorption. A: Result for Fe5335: 0.25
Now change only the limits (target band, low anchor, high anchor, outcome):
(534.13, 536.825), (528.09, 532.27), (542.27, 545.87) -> -0.209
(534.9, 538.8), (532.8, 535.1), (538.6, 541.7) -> -0.237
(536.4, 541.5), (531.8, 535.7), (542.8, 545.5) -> 0.190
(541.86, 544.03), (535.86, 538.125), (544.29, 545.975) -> 0.077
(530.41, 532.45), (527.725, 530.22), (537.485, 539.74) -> -0.087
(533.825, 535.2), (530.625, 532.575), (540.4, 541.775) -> -0.081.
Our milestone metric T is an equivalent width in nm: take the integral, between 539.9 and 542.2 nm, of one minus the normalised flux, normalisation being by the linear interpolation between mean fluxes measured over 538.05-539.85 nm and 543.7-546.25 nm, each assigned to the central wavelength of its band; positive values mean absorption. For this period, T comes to 0.10 nm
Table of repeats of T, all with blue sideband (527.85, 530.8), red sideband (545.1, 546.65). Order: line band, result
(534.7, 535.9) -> -0.16 nm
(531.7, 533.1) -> 0.04 nm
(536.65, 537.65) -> -0.01 nm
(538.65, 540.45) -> 0.06 nm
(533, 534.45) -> 0.01 nm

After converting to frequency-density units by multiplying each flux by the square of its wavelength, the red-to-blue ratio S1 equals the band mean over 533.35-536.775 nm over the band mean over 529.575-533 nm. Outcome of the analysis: 1.07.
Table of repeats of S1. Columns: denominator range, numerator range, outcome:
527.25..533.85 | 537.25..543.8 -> 1.03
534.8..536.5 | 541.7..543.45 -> 0.90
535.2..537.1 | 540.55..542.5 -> 0.93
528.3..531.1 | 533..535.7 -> 1.05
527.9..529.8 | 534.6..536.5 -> 1.15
